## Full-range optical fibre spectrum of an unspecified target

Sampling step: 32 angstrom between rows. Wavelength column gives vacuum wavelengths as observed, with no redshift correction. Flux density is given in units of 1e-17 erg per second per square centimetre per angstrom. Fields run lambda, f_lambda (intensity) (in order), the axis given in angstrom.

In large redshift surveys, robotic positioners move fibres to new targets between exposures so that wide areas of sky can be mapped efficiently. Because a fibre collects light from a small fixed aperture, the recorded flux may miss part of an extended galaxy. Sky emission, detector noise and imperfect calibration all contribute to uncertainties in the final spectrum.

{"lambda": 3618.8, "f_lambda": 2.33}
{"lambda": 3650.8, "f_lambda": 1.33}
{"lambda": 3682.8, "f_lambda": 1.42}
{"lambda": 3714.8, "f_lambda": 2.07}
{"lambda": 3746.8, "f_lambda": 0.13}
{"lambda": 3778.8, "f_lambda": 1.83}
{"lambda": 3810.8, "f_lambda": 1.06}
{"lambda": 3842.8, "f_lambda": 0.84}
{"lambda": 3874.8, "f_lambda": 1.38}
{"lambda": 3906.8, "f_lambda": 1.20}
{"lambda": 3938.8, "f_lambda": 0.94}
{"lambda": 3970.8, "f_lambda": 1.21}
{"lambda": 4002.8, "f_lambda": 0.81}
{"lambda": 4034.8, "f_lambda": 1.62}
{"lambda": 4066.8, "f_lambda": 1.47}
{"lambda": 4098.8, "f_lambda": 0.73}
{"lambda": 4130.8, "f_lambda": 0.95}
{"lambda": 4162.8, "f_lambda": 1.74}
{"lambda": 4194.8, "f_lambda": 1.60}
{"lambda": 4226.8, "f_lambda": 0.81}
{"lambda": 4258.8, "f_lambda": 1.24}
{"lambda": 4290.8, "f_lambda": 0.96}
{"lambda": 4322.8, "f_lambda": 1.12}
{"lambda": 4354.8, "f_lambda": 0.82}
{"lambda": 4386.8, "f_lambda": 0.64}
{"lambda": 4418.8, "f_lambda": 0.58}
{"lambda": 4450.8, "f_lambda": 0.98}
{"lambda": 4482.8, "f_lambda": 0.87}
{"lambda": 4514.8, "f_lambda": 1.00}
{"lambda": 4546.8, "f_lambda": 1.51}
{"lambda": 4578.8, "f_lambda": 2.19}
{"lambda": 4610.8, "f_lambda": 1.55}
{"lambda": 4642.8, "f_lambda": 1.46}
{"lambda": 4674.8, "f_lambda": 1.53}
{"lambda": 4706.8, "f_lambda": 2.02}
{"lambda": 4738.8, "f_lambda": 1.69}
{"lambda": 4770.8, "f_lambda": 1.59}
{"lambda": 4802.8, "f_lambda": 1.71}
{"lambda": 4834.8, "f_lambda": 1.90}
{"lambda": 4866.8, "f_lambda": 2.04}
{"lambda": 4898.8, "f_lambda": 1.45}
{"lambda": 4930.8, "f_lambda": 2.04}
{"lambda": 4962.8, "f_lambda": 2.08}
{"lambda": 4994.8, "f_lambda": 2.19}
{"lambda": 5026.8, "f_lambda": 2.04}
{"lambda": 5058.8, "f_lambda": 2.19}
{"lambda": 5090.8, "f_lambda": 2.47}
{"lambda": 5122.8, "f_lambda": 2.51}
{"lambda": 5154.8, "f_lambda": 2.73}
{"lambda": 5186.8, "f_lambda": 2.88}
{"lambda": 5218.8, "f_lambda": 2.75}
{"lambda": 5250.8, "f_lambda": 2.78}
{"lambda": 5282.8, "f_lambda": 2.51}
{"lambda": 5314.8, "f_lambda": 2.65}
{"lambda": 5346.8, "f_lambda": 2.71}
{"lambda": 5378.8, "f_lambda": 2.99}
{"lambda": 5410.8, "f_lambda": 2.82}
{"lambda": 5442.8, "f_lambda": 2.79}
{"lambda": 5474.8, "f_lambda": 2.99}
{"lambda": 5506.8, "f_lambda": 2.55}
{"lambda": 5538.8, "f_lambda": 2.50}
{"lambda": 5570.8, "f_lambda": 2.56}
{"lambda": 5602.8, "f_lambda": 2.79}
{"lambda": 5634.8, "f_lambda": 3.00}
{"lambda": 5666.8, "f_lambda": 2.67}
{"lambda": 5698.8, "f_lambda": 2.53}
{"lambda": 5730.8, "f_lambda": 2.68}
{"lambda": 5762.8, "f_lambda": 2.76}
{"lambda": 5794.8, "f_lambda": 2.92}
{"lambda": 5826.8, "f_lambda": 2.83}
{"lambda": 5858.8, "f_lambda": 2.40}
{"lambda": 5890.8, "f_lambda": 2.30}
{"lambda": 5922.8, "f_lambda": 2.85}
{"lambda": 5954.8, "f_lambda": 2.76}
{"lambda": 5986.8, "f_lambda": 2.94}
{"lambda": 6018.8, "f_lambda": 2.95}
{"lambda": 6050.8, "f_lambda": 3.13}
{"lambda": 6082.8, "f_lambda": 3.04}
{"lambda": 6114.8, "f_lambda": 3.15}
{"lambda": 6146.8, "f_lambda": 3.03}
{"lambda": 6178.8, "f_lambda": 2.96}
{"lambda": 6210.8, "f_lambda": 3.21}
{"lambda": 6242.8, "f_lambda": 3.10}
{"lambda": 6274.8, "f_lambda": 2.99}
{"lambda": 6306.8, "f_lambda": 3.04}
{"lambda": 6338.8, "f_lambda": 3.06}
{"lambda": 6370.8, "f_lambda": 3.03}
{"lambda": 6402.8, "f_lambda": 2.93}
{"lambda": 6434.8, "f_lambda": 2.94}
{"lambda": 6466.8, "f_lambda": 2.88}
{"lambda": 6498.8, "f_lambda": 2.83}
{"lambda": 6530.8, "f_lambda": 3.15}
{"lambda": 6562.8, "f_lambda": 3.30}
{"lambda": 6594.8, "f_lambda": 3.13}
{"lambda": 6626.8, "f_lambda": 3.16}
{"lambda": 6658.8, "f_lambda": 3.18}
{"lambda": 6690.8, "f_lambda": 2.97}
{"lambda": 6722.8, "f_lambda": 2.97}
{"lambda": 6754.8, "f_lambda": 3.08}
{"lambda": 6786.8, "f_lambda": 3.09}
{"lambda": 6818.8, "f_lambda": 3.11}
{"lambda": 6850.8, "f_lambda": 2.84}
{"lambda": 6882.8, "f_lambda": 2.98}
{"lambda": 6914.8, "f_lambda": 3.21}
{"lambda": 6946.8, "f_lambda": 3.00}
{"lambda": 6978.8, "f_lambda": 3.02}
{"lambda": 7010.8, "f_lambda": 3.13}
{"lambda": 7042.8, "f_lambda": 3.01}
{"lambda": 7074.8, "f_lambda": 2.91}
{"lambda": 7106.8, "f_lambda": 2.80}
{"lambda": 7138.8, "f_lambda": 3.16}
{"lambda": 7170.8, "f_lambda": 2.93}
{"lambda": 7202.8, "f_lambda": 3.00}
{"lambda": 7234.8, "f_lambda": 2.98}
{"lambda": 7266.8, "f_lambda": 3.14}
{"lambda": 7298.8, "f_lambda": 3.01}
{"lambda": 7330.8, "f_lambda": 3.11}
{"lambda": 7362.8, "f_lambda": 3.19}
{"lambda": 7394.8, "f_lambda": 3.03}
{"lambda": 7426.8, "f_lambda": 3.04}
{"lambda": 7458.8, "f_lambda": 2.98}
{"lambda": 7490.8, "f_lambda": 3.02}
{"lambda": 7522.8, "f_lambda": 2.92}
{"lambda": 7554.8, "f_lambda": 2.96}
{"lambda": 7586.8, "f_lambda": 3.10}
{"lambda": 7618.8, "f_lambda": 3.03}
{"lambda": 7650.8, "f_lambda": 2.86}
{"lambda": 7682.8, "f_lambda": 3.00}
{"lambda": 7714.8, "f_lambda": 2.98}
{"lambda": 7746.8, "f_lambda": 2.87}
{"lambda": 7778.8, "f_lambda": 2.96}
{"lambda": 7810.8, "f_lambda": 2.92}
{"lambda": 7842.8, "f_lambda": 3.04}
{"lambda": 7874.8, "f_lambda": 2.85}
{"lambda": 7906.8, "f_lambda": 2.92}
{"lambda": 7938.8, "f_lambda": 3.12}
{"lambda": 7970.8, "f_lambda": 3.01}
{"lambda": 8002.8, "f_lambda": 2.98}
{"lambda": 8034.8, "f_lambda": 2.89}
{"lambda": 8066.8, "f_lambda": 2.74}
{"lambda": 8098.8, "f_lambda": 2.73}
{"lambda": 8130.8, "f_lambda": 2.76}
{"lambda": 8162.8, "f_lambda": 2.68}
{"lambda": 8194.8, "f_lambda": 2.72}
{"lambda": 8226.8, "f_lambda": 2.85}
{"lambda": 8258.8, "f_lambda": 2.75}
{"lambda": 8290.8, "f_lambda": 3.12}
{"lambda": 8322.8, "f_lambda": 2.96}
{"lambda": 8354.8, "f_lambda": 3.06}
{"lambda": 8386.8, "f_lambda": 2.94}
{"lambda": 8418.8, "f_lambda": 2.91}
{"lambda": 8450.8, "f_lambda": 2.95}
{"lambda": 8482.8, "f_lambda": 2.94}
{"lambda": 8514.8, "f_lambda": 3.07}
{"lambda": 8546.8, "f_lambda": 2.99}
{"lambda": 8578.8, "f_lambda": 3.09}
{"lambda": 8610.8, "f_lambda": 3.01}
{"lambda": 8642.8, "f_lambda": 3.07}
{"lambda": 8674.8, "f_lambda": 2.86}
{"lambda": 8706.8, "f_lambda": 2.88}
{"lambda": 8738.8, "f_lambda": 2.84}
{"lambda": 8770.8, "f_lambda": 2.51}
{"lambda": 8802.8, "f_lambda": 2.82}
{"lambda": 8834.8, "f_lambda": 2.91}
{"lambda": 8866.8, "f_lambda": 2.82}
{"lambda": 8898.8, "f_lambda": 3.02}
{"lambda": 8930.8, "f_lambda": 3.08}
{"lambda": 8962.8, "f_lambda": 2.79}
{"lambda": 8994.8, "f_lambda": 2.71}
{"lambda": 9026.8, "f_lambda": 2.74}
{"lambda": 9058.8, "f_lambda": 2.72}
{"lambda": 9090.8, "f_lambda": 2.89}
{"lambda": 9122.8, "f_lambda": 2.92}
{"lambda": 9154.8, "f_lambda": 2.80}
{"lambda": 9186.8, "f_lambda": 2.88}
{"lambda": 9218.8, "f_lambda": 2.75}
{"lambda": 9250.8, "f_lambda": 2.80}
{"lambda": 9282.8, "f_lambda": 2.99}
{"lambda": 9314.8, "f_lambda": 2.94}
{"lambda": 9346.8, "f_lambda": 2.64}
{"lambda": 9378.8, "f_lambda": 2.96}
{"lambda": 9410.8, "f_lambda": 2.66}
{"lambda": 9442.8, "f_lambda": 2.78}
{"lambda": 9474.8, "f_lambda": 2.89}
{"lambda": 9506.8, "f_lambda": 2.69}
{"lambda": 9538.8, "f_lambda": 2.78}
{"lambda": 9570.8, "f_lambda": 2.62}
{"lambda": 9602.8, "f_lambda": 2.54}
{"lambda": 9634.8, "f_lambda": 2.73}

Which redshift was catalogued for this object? 0.14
